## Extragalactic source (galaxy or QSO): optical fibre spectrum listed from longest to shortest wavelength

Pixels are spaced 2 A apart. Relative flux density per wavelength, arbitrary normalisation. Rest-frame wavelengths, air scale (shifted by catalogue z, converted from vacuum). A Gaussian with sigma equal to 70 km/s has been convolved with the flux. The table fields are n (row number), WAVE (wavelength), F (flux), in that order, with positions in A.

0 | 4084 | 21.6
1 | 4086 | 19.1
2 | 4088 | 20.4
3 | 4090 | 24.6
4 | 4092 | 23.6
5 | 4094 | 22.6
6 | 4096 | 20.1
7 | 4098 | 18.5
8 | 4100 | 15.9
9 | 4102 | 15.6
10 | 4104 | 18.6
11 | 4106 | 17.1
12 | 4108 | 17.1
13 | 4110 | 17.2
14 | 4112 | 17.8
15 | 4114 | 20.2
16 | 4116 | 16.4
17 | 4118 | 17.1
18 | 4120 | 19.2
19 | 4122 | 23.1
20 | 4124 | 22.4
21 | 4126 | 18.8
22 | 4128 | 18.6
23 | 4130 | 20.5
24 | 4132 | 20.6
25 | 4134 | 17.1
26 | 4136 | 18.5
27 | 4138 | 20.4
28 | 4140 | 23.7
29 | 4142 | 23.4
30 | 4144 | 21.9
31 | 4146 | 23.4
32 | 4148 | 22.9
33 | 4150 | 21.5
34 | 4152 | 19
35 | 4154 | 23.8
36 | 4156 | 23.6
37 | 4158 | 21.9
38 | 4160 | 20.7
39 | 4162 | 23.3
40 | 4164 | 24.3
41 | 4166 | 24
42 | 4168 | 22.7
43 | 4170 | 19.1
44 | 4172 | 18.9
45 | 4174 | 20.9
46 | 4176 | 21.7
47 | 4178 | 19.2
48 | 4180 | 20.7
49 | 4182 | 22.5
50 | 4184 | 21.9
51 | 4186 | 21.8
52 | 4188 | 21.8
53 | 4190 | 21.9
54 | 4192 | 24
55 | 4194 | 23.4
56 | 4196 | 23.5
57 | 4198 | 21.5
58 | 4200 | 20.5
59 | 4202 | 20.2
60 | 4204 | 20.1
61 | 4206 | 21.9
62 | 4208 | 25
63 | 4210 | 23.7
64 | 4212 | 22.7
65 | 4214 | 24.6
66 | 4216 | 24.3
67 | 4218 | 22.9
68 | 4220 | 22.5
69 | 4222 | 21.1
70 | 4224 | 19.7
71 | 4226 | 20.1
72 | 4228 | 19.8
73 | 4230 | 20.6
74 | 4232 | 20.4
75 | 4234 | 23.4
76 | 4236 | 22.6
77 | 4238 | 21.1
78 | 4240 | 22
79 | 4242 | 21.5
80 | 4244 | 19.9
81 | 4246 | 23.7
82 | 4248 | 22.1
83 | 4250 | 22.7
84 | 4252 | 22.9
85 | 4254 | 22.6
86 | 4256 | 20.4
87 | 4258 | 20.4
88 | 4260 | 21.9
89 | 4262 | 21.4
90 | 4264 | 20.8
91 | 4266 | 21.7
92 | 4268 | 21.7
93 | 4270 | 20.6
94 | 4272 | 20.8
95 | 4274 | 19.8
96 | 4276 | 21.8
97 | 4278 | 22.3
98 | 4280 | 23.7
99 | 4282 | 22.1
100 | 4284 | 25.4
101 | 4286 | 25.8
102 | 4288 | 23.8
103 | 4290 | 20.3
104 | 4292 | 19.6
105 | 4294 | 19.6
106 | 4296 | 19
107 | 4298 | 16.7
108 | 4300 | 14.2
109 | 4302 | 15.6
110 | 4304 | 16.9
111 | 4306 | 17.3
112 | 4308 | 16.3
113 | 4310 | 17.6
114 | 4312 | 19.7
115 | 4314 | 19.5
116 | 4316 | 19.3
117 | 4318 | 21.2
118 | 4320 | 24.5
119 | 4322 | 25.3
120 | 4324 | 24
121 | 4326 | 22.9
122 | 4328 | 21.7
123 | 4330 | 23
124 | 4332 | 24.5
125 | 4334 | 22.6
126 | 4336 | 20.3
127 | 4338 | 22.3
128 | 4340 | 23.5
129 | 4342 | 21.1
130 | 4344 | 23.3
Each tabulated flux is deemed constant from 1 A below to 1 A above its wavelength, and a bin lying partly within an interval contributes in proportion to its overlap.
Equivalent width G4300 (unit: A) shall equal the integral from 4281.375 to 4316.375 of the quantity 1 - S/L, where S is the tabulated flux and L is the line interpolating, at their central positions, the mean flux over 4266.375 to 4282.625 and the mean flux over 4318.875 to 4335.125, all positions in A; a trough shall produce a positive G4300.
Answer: 4.83 A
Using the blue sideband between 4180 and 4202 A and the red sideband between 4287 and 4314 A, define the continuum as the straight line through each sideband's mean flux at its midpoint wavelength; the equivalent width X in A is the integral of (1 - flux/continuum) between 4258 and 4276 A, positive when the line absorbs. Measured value -1.5 A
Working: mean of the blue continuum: 22.1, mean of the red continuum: 18.2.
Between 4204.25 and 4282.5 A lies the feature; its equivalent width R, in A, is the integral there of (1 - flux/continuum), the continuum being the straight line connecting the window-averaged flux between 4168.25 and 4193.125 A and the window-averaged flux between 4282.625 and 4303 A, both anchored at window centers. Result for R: -4.9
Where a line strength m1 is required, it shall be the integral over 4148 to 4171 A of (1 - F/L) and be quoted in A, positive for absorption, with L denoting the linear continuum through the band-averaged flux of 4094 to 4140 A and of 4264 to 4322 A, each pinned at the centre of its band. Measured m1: -3.6 A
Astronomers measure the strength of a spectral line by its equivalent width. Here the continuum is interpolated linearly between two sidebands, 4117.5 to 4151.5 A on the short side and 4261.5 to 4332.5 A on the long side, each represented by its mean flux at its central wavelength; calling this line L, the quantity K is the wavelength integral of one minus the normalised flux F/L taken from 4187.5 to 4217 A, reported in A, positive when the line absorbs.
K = -2.6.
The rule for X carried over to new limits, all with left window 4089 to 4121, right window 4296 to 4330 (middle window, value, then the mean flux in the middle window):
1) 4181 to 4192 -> -1.7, 22.2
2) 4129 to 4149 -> -2.4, 21.2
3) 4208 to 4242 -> -4.8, 22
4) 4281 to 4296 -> -2.0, 22.1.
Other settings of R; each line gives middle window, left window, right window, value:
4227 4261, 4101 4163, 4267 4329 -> -2.0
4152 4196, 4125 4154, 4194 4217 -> -0.5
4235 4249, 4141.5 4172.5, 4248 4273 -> -0.1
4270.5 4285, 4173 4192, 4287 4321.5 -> -2.0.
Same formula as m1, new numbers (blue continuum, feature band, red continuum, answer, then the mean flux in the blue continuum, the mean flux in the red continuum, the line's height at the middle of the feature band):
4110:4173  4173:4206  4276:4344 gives -1.1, 20.9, 21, 20.9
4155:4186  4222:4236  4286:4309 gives -0.4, 21.7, 18.5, 20.2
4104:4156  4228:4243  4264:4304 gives -0.8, 20.1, 20.7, 20.5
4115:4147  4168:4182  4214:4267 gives 0.3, 20.3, 21.7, 20.9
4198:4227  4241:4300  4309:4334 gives 1.6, 22.1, 22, 22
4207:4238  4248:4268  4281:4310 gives -0.8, 22.2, 19.4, 20.8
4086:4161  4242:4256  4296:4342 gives -1.2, 20.2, 20.4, 20.3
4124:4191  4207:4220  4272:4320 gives -1.8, 21.4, 20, 20.8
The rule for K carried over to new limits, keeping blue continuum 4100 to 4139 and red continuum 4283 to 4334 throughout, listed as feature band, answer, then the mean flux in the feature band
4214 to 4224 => -1.48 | 22.6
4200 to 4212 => -1.55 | 22.1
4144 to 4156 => -2.05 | 22.2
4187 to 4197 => -1.81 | 22.9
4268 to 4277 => -0.28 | 20.9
